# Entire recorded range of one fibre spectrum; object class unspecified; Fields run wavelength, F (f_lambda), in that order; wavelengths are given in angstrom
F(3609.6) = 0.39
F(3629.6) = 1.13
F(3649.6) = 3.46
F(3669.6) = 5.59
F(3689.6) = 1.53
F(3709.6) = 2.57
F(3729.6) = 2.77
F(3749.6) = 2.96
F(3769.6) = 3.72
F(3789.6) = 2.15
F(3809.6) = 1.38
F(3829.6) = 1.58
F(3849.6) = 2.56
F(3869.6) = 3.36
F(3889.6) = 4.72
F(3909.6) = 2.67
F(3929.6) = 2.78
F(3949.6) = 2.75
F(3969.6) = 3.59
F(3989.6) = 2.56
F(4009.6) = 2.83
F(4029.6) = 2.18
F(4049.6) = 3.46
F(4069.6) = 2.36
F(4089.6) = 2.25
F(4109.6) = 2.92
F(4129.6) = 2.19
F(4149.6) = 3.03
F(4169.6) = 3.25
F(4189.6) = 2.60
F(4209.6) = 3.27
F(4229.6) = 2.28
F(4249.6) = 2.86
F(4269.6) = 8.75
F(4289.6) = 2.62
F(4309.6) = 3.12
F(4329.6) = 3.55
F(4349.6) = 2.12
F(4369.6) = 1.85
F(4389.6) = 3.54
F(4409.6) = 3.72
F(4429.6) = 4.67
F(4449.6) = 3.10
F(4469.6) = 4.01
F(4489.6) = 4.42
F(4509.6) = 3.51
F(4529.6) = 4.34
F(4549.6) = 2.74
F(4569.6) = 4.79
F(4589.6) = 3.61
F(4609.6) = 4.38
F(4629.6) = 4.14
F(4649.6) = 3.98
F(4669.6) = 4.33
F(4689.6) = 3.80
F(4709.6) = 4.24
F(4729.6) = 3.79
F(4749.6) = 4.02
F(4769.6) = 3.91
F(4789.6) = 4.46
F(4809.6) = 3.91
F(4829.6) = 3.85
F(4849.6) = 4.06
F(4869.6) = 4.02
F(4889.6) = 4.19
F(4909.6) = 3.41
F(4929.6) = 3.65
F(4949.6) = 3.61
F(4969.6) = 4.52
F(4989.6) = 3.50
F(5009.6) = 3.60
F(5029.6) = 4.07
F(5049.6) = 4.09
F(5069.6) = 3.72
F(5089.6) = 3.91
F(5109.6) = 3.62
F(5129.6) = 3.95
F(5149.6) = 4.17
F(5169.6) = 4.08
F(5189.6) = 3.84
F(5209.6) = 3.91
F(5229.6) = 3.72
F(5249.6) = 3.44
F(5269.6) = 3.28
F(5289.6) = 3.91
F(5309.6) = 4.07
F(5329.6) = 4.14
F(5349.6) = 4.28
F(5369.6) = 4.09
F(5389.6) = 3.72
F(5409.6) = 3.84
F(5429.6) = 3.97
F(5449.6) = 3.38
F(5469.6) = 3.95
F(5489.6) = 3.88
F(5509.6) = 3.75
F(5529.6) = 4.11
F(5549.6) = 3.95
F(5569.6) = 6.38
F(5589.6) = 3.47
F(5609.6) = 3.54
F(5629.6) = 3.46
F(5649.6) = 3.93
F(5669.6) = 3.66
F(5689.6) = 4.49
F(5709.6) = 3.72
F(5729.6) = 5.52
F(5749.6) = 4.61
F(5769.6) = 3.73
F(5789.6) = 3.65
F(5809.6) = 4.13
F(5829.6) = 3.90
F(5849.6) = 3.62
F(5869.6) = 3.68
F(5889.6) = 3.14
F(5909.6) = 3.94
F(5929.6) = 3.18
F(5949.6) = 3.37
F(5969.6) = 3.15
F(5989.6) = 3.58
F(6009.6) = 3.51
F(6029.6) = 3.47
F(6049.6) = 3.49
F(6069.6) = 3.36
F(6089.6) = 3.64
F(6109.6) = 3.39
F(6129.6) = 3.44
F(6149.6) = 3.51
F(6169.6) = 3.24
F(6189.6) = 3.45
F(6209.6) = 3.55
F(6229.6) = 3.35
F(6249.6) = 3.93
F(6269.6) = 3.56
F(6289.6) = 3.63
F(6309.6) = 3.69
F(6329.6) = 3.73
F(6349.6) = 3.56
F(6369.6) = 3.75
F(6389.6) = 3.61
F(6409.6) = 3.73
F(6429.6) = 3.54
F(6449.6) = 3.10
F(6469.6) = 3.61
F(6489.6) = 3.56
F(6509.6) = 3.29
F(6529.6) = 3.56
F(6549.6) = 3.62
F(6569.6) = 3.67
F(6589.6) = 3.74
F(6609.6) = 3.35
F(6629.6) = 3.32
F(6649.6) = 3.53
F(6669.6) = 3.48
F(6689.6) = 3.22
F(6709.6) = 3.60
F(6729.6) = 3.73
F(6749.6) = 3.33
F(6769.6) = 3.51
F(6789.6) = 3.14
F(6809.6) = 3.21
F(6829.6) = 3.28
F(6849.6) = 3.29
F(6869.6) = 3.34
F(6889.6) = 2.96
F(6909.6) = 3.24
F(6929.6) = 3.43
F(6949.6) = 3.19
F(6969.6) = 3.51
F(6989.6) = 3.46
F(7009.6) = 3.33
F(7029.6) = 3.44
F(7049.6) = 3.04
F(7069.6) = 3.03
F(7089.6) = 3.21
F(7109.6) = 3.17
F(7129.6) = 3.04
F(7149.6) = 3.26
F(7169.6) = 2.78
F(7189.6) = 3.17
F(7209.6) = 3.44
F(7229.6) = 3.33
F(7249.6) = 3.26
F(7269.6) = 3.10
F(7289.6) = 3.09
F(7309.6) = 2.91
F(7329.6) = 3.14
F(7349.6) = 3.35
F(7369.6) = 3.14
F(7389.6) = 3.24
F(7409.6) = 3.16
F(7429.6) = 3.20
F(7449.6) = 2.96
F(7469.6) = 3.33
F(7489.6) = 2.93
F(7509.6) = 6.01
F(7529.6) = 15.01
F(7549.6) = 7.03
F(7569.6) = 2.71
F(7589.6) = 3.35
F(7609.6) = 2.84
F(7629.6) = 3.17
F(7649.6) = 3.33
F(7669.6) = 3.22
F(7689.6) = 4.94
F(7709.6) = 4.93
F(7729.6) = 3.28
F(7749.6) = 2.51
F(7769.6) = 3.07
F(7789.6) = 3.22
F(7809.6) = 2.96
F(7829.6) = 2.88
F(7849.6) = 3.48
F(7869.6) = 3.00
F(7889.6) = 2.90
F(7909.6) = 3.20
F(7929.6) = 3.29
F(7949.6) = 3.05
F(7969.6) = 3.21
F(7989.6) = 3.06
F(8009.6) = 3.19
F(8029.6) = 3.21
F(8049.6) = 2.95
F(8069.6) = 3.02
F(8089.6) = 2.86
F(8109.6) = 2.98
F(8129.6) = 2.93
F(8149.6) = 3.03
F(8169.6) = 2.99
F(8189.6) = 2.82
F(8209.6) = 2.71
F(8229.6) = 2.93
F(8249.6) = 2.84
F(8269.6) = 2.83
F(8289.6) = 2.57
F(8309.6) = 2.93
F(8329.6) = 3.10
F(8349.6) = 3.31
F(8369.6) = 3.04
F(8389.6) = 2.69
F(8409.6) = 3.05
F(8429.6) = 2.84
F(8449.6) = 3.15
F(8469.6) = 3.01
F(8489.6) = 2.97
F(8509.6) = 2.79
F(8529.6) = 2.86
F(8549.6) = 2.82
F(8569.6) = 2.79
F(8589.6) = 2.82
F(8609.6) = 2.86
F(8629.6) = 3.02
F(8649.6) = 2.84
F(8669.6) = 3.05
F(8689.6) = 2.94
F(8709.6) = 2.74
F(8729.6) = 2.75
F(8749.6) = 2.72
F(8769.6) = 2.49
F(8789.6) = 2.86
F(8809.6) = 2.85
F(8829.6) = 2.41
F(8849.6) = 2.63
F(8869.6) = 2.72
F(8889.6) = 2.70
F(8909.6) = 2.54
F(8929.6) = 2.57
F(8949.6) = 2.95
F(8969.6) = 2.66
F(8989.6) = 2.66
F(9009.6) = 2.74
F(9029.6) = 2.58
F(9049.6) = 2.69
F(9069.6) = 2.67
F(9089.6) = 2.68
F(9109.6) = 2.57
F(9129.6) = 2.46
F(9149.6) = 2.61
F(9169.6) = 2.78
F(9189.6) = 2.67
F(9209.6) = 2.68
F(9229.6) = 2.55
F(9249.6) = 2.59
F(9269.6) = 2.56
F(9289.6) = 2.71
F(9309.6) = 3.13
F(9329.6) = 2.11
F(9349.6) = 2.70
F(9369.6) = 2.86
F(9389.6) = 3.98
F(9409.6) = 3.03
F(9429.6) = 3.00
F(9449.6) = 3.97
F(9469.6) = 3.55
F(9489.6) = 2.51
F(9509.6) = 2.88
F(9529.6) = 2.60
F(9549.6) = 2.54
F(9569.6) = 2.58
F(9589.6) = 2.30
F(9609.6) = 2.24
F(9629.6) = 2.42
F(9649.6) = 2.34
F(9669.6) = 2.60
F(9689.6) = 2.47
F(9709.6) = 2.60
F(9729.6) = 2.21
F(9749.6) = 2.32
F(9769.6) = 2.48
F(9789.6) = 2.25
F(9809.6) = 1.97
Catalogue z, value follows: 0.15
